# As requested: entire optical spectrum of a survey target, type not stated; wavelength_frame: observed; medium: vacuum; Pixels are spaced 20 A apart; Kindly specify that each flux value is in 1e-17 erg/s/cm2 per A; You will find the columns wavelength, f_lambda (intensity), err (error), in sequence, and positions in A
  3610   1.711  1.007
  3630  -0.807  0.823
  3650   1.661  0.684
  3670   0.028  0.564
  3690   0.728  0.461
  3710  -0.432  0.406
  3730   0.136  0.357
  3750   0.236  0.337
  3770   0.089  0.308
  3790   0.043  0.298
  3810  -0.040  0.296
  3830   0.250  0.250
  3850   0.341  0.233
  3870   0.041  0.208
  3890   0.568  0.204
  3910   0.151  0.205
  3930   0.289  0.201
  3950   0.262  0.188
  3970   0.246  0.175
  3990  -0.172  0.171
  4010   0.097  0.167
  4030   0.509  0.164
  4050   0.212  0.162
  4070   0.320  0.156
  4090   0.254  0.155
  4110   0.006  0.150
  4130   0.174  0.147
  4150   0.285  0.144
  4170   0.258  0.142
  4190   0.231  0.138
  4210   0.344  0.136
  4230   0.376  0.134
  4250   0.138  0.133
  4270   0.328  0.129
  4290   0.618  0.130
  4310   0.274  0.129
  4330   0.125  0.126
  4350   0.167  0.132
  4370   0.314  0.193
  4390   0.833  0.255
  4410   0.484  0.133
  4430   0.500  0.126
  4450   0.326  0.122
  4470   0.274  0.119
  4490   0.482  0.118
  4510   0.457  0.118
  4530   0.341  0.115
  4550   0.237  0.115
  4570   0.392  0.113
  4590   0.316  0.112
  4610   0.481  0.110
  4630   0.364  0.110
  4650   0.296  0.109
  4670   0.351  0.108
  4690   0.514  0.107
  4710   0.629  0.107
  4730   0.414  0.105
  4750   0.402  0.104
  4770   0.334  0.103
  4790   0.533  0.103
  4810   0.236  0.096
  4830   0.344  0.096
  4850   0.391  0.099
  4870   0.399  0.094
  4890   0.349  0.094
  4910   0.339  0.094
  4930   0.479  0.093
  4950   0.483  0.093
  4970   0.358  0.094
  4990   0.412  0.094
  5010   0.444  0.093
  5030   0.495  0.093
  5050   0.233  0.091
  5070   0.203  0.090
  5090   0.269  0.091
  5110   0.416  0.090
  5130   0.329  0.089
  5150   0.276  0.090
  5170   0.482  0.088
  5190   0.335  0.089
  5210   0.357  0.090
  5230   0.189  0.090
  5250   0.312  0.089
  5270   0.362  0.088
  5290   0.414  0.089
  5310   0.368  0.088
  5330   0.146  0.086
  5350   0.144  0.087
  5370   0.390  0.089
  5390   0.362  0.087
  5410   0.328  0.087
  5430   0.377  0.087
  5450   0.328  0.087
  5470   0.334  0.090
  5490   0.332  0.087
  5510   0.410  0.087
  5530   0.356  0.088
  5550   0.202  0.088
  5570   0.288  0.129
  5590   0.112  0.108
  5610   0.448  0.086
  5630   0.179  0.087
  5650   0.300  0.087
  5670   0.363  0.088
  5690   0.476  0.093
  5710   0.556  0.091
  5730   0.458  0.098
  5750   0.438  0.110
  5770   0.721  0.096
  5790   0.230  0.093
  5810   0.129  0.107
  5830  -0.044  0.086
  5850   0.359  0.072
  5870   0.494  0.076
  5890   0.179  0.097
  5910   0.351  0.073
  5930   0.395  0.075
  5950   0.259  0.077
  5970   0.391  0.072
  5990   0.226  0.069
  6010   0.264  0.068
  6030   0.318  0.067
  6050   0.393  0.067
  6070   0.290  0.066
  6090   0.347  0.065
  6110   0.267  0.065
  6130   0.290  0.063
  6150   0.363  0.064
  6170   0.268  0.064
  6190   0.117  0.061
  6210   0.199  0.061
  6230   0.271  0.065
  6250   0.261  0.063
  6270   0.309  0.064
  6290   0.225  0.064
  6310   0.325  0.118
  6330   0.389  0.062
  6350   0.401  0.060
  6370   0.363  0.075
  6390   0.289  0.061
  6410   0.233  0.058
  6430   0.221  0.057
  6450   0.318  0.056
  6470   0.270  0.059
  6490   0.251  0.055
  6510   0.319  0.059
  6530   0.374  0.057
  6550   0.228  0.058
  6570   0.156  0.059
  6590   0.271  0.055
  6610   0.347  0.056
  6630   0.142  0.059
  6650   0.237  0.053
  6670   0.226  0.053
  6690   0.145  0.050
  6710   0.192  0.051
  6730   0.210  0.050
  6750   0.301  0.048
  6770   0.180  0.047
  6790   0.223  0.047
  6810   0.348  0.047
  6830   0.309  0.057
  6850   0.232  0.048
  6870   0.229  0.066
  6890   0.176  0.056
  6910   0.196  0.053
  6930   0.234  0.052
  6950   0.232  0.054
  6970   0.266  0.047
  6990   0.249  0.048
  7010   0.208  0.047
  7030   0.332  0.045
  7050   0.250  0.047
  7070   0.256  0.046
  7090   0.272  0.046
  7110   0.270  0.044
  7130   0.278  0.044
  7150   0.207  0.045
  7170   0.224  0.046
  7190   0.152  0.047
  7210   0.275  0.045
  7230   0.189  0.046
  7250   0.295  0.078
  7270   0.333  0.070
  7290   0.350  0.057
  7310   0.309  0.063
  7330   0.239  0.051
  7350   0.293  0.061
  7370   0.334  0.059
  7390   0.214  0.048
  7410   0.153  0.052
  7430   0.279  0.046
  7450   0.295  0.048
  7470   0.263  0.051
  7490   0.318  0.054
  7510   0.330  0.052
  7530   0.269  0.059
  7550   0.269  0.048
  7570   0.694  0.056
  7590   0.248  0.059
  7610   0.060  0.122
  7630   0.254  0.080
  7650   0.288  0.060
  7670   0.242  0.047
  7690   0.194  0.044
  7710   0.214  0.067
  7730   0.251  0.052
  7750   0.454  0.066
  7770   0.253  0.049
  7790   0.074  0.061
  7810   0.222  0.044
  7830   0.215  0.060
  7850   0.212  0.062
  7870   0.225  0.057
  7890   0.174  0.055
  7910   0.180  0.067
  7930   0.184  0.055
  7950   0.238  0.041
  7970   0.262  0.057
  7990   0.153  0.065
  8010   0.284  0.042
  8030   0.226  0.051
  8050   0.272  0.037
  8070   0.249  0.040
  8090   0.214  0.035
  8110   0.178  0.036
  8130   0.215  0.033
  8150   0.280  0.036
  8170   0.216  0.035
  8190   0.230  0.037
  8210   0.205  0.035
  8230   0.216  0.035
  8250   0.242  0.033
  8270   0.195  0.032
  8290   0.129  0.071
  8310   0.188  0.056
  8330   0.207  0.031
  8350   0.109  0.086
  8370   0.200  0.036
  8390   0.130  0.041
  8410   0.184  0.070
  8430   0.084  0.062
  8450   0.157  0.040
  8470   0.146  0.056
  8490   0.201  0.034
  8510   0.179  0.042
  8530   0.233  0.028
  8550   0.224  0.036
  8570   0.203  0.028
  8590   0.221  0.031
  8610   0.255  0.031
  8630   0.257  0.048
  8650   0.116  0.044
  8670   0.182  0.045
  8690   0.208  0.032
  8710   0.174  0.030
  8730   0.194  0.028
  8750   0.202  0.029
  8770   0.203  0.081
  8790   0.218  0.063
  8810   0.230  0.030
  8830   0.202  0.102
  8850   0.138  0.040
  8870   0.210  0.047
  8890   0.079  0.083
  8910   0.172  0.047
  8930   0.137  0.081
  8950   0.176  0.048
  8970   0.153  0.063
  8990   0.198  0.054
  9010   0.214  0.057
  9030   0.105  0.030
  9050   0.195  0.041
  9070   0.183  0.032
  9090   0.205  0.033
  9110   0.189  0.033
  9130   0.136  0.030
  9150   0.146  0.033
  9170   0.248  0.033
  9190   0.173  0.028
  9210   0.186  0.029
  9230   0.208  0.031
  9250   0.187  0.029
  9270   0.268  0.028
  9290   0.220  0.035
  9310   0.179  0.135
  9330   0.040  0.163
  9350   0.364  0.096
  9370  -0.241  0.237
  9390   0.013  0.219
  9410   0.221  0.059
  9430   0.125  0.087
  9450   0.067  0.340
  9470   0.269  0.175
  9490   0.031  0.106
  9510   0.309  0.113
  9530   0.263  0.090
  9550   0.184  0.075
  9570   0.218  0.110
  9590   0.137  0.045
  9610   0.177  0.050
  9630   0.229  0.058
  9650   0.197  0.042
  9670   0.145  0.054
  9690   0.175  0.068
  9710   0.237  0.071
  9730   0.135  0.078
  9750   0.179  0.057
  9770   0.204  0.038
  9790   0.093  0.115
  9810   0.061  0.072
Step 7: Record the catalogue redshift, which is 0.15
